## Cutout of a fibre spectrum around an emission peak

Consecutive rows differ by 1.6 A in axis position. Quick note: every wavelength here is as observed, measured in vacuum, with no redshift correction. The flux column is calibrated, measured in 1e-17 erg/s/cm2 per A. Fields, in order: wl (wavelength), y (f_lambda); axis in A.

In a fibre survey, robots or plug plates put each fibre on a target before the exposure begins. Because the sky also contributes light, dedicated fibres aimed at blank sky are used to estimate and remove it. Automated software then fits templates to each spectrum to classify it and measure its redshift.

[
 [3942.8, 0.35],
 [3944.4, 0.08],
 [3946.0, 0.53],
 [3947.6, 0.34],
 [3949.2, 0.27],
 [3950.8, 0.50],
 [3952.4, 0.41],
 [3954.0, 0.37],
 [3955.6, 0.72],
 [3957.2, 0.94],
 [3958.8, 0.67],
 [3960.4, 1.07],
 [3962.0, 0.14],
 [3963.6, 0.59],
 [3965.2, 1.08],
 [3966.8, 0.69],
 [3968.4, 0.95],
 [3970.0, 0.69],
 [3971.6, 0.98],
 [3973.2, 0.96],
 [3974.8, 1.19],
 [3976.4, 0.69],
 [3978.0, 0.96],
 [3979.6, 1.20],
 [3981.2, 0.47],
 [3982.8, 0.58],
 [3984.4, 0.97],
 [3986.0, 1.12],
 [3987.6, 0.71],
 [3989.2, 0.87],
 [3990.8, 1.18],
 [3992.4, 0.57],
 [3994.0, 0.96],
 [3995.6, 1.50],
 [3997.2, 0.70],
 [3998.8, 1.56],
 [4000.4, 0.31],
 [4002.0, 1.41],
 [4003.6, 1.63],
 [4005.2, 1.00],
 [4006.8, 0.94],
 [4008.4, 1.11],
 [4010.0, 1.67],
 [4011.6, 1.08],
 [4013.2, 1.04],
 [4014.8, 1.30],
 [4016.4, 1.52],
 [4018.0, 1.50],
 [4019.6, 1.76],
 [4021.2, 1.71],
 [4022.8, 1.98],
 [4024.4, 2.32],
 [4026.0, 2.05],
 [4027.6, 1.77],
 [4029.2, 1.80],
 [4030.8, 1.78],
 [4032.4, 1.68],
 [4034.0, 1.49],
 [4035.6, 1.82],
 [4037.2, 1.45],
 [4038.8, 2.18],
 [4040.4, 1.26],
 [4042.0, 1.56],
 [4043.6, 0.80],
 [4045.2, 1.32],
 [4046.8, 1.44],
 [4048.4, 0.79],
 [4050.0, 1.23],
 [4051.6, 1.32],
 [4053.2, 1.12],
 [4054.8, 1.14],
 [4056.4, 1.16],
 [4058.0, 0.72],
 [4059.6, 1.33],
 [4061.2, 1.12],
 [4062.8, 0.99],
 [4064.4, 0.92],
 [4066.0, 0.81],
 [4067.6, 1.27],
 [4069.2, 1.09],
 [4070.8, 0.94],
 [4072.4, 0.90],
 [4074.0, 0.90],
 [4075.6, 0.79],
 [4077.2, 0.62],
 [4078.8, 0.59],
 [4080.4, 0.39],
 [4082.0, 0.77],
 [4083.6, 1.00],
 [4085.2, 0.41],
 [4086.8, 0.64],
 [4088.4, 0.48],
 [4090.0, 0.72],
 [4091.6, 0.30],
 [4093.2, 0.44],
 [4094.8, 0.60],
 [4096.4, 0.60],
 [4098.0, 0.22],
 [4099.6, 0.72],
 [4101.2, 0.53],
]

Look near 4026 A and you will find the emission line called C IV 1549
